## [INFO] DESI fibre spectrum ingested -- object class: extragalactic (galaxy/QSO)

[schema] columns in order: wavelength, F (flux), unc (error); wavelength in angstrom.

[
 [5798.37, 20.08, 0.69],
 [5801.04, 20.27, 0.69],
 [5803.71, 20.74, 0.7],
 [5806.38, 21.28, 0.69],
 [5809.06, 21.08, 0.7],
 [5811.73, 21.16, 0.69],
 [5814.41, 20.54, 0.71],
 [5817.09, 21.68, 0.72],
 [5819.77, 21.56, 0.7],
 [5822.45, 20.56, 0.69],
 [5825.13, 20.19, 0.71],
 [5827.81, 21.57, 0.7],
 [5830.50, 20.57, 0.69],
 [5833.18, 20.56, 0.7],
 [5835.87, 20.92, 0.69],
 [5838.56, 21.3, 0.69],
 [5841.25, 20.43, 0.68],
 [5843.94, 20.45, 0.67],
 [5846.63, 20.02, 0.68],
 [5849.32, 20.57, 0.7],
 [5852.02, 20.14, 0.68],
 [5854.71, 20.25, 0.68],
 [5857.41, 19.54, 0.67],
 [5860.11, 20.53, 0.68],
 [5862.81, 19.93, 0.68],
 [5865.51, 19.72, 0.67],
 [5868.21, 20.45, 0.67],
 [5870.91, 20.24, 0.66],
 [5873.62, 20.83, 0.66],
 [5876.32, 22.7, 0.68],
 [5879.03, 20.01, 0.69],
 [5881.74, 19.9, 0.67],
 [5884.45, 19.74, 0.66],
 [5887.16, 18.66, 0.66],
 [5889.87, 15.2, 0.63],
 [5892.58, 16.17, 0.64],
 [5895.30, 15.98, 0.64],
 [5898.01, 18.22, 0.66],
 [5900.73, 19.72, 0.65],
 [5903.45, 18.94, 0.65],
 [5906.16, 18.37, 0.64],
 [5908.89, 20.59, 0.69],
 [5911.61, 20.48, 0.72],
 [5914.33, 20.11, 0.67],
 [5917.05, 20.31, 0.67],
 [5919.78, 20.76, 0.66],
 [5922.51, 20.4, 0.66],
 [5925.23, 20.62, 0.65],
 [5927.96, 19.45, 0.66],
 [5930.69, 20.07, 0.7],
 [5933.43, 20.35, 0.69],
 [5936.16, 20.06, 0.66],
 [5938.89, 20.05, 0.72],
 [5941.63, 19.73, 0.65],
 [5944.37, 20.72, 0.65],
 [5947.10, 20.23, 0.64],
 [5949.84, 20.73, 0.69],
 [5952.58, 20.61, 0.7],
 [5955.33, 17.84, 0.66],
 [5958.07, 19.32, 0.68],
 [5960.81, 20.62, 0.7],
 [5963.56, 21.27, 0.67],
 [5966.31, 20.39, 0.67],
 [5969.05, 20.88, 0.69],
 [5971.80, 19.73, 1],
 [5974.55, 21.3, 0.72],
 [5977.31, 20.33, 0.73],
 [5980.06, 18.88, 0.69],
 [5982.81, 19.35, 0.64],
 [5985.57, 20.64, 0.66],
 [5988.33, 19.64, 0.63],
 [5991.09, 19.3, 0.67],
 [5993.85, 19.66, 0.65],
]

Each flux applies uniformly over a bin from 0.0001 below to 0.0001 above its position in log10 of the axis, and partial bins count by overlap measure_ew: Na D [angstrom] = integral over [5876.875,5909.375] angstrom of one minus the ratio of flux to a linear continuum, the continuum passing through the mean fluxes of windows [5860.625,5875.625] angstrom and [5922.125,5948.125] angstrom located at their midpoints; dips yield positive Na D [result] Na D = 2.9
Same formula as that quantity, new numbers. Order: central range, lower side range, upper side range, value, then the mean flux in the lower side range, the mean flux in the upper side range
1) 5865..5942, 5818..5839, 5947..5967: 3.2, 20.9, 20.1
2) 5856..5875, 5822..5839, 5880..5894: -1.1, 20.8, 18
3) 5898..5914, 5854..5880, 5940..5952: 0.7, 20.4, 20.4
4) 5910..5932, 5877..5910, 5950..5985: -1.4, 18.5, 20.1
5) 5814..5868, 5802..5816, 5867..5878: 1.1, 21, 21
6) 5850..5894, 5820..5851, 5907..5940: 1.9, 20.7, 20.2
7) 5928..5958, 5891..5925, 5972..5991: -0.7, 19.2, 19.9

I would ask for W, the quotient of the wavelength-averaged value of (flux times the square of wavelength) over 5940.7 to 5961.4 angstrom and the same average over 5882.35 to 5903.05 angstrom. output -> 1.14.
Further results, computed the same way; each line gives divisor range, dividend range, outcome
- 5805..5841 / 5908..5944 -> 1.00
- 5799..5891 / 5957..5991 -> 1.03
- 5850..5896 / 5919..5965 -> 1.06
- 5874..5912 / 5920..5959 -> 1.08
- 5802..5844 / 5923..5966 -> 1.00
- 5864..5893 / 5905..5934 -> 1.05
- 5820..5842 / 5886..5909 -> 0.88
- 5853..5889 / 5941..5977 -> 1.04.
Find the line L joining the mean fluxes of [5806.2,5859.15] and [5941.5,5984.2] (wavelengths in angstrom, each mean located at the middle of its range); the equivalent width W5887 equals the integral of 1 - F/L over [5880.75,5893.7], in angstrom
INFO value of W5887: 1.6 angstrom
